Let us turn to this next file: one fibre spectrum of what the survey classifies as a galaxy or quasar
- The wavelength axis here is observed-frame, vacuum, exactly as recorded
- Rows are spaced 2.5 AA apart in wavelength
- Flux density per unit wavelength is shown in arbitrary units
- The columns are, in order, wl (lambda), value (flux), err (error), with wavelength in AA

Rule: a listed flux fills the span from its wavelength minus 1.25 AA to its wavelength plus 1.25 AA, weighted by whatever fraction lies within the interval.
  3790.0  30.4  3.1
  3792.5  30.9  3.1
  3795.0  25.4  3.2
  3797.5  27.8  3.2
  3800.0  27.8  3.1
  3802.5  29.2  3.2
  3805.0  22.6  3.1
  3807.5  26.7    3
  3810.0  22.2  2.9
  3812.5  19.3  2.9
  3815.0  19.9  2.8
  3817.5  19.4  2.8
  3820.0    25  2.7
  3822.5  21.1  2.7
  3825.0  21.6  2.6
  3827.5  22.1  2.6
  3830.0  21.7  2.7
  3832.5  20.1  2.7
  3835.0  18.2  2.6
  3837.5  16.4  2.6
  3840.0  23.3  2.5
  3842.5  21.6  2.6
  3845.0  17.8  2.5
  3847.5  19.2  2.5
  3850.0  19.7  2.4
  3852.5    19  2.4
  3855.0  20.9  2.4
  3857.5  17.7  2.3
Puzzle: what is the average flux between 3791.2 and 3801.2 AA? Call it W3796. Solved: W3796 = 28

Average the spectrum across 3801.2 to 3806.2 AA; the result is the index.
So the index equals 26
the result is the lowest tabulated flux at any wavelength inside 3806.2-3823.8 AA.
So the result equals 19.3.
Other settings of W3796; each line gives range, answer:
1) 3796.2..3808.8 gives 26.8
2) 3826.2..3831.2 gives 21.9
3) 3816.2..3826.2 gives 21.8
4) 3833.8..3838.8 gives 17.4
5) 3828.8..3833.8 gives 20.9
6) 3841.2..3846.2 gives 19.8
